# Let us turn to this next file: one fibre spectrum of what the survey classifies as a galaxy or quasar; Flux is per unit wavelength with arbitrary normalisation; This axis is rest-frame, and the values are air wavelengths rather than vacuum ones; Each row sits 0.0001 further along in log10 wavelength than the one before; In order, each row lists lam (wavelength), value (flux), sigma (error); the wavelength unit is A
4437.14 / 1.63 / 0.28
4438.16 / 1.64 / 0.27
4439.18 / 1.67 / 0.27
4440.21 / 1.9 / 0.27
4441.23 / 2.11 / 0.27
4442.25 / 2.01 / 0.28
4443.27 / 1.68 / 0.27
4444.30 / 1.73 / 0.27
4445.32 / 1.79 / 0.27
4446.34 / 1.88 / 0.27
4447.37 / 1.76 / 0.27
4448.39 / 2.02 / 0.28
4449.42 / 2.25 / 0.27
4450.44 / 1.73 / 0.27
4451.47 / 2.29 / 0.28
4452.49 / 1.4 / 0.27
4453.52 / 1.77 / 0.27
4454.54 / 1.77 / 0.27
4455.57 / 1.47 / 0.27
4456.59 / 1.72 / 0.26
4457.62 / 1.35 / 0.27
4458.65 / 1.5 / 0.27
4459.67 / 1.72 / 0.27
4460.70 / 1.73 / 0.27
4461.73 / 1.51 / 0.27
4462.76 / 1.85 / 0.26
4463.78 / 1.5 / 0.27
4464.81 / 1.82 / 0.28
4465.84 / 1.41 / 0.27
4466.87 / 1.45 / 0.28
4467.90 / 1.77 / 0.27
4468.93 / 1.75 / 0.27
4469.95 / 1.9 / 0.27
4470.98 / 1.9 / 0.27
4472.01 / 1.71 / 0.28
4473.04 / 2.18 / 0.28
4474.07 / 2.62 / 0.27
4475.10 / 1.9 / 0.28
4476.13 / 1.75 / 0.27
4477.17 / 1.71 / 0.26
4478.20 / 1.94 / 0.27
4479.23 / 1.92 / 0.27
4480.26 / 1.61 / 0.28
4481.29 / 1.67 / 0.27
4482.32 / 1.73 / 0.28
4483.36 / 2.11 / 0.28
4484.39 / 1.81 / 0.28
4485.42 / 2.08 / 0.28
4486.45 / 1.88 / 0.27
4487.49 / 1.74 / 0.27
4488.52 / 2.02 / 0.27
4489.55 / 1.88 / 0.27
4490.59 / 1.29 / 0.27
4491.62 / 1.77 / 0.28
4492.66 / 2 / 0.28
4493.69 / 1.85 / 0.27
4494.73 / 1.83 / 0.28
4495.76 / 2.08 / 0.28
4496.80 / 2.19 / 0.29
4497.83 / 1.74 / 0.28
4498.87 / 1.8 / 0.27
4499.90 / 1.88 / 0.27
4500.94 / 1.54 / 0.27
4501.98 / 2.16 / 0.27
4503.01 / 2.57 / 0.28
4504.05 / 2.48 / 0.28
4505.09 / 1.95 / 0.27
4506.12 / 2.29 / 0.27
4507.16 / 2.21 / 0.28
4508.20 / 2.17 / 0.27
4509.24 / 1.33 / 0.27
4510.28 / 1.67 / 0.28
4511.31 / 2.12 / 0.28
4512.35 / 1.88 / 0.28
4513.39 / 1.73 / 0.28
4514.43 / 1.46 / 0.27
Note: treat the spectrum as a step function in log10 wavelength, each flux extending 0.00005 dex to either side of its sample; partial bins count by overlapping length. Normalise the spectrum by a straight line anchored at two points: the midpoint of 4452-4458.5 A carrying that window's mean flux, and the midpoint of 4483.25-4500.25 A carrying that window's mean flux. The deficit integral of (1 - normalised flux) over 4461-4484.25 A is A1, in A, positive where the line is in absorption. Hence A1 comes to -1.2 A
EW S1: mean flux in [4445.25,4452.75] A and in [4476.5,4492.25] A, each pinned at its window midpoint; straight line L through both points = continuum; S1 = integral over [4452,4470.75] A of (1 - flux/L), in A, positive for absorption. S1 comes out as 2.4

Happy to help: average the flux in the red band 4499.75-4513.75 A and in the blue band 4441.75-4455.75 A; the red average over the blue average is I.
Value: 1.09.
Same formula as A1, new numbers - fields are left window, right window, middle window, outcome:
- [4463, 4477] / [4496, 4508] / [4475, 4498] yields 1.21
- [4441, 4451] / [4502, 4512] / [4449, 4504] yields 4.56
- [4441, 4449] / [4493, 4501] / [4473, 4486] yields -0.25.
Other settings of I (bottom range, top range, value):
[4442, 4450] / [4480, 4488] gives 0.97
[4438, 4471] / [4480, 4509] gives 1.11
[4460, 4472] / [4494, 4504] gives 1.18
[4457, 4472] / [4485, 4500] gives 1.13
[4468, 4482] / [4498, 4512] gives 1.06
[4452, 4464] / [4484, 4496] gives 1.15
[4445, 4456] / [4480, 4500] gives 1.01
